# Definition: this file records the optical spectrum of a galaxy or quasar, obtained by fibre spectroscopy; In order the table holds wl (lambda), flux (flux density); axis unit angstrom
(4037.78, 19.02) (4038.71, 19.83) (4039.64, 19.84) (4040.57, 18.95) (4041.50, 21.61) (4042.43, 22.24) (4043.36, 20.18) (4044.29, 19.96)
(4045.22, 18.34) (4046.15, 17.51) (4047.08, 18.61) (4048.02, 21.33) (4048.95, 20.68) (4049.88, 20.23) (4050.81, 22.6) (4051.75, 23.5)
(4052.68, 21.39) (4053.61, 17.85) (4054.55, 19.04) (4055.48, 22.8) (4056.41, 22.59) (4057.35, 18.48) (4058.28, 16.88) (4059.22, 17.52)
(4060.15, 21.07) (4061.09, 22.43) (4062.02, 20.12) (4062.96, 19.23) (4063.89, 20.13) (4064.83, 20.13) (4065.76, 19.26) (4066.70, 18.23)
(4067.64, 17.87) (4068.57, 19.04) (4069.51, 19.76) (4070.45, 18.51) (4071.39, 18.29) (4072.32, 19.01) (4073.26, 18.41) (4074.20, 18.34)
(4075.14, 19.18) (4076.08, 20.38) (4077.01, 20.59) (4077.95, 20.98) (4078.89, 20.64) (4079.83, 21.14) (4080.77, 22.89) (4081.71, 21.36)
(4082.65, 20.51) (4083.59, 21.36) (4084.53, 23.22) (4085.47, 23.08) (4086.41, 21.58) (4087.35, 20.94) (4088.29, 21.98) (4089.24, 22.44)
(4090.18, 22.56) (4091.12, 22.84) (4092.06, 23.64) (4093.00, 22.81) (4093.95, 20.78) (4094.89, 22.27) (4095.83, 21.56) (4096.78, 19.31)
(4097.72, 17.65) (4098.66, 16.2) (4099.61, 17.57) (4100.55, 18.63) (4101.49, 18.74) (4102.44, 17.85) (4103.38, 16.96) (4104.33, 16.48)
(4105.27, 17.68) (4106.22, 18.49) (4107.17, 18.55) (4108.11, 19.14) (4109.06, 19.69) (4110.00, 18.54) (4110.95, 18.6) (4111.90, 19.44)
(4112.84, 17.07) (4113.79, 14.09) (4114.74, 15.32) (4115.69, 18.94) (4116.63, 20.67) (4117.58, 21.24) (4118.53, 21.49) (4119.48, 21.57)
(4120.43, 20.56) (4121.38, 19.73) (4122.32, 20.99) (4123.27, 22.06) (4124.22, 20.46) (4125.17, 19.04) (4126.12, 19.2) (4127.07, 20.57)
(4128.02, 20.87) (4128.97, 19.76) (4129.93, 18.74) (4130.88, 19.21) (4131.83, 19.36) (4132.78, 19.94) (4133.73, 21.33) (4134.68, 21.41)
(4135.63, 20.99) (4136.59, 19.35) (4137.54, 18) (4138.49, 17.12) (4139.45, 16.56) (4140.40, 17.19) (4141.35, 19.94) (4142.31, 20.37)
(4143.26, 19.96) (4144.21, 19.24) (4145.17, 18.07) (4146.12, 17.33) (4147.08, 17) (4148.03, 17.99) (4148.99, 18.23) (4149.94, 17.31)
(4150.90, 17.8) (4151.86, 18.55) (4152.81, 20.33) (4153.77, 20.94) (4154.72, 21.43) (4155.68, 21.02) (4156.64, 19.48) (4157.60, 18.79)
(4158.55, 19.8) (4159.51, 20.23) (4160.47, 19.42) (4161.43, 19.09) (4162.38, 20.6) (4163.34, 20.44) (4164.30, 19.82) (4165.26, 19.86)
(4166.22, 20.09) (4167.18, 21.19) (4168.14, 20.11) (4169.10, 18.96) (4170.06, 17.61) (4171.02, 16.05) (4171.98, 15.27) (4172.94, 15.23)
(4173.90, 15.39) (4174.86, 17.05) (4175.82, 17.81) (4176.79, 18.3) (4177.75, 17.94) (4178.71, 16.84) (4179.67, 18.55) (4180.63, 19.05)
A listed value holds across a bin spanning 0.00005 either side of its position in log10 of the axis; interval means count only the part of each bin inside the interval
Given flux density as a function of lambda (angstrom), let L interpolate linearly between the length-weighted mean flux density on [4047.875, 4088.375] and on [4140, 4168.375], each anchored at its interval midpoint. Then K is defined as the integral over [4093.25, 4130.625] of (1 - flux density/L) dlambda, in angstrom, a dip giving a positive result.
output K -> 1.3 angstrom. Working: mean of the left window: 20.3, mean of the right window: 19.4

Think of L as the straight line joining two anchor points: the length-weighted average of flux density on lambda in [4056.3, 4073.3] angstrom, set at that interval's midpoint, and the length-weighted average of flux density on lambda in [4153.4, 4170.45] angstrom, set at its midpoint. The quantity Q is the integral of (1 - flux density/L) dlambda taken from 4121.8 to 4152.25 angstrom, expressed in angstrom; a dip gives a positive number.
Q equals 0.9 angstrom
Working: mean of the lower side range 19.3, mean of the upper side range 19.9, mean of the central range 19.2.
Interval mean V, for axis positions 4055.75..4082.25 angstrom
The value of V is 19.8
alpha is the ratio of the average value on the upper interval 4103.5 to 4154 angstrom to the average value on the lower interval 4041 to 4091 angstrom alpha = 0.9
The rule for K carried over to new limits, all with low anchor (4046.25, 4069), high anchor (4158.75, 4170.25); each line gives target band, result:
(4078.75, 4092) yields -1.3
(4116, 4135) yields -0.5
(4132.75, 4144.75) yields 0.3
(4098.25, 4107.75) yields 1.0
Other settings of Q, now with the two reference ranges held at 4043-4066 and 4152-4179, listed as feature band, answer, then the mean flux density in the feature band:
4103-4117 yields 1.1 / 18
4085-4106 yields -0.5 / 20.1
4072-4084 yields -0.3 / 20.4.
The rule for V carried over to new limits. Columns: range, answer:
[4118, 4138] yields 20.2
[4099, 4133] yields 19.1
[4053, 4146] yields 19.7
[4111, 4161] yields 19.3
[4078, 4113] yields 20.1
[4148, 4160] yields 19.4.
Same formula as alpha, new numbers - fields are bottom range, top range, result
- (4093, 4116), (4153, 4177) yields 1.03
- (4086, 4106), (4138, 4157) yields 0.94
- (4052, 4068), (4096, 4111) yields 0.92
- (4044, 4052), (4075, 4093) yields 1.07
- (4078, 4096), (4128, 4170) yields 0.88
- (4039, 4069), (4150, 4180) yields 0.94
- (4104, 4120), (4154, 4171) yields 1.06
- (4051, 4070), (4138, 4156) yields 0.94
